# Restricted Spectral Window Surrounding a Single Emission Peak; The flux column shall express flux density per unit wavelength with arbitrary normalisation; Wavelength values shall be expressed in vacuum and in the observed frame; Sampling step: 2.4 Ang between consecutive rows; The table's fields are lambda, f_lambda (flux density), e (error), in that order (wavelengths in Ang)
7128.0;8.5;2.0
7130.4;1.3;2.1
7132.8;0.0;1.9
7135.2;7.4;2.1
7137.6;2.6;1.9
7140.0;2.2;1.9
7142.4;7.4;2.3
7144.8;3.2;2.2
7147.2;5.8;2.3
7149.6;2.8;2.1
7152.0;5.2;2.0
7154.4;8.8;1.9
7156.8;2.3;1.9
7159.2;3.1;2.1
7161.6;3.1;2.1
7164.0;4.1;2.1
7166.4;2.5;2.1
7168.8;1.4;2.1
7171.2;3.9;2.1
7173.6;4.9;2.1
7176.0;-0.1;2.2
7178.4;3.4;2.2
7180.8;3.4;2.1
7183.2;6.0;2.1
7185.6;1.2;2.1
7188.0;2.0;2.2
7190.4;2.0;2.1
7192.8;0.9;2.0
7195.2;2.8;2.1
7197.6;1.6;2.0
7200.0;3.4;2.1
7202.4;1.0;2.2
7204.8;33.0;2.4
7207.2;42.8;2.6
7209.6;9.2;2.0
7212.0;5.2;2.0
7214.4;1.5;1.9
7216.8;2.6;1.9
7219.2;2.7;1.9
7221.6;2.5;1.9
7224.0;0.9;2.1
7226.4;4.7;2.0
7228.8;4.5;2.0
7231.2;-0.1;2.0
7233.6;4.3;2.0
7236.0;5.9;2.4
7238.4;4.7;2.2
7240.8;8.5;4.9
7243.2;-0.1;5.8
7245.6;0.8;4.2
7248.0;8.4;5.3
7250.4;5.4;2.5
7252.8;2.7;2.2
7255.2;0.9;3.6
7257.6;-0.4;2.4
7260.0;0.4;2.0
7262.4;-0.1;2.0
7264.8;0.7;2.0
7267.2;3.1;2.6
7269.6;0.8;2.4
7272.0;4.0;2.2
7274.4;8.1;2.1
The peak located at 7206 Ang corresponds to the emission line H-alpha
